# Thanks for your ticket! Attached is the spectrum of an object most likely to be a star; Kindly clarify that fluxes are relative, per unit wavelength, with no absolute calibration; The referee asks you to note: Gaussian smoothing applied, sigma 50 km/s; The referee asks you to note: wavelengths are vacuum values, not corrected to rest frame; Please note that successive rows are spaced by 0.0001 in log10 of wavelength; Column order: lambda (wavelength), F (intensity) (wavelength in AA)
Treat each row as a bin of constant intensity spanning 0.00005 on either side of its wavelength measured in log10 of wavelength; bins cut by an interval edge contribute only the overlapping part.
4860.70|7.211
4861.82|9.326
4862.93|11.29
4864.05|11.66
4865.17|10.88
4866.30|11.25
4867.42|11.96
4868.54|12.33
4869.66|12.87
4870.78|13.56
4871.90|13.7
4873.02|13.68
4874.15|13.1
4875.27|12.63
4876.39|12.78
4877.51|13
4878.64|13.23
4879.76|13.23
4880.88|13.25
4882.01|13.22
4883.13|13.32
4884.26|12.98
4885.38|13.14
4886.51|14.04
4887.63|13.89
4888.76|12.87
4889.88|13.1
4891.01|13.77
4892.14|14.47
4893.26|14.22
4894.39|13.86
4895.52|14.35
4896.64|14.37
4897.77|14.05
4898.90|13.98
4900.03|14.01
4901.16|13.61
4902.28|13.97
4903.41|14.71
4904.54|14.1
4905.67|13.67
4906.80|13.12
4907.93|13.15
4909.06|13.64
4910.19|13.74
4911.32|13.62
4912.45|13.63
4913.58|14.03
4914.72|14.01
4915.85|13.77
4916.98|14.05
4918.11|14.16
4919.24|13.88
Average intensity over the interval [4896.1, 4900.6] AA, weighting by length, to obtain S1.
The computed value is 14.1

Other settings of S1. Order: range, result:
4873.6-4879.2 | 13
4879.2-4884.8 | 13.2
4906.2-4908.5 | 13.1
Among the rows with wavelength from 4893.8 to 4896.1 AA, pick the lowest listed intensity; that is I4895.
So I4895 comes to 13.86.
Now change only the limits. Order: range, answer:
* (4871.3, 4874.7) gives 13.1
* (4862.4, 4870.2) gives 10.88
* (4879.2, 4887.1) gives 12.98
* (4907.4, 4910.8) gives 13.15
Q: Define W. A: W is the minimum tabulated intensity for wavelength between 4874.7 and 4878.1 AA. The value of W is 12.63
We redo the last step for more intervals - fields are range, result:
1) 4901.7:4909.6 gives 13.12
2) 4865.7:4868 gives 11.25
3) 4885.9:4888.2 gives 13.89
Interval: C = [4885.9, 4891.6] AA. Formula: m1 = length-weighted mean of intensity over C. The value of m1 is 13.5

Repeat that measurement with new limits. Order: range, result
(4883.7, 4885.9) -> 13.1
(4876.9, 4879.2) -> 13.1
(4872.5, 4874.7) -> 13.3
